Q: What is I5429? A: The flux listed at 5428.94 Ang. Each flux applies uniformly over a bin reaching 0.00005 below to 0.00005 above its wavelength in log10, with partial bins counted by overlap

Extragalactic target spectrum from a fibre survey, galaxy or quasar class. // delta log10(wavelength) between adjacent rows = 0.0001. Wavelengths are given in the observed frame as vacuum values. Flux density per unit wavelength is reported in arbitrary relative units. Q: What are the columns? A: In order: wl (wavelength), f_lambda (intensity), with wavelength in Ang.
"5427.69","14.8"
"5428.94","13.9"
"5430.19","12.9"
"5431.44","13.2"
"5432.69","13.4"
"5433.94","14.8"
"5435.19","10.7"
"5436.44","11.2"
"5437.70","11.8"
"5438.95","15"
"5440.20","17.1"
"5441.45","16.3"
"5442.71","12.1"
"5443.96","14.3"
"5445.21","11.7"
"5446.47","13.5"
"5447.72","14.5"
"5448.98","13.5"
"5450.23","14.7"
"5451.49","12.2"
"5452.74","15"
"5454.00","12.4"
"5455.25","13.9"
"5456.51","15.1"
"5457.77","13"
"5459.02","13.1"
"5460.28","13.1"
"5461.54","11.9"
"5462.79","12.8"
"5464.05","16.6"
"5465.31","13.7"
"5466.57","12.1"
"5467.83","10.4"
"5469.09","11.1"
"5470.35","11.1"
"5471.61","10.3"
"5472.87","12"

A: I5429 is 13.9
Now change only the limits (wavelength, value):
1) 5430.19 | 12.9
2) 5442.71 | 12.1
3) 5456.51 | 15.1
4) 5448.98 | 13.5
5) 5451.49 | 12.2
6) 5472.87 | 12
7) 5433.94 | 14.8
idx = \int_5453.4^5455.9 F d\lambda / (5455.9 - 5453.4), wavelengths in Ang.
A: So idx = 13.2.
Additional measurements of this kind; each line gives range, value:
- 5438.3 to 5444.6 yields 15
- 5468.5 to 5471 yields 11.1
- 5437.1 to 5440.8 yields 14.7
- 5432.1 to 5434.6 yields 14.1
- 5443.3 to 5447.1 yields 13.2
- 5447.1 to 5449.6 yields 14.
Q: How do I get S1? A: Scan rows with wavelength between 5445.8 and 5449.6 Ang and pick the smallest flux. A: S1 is 13.5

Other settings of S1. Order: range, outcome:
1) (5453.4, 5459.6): 12.4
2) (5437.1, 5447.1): 11.7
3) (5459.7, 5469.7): 10.4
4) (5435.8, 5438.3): 11.2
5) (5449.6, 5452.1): 12.2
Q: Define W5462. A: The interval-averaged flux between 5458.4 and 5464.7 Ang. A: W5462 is 13.5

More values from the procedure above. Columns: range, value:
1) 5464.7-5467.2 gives 12.9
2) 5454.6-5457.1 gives 14.5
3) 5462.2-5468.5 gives 13.1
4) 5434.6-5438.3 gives 11.2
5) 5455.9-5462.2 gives 13.2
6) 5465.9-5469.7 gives 11.2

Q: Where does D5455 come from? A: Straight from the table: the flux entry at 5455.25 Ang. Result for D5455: 13.9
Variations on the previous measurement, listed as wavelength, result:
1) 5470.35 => 11.1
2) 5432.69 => 13.4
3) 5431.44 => 13.2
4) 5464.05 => 16.6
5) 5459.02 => 13.1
